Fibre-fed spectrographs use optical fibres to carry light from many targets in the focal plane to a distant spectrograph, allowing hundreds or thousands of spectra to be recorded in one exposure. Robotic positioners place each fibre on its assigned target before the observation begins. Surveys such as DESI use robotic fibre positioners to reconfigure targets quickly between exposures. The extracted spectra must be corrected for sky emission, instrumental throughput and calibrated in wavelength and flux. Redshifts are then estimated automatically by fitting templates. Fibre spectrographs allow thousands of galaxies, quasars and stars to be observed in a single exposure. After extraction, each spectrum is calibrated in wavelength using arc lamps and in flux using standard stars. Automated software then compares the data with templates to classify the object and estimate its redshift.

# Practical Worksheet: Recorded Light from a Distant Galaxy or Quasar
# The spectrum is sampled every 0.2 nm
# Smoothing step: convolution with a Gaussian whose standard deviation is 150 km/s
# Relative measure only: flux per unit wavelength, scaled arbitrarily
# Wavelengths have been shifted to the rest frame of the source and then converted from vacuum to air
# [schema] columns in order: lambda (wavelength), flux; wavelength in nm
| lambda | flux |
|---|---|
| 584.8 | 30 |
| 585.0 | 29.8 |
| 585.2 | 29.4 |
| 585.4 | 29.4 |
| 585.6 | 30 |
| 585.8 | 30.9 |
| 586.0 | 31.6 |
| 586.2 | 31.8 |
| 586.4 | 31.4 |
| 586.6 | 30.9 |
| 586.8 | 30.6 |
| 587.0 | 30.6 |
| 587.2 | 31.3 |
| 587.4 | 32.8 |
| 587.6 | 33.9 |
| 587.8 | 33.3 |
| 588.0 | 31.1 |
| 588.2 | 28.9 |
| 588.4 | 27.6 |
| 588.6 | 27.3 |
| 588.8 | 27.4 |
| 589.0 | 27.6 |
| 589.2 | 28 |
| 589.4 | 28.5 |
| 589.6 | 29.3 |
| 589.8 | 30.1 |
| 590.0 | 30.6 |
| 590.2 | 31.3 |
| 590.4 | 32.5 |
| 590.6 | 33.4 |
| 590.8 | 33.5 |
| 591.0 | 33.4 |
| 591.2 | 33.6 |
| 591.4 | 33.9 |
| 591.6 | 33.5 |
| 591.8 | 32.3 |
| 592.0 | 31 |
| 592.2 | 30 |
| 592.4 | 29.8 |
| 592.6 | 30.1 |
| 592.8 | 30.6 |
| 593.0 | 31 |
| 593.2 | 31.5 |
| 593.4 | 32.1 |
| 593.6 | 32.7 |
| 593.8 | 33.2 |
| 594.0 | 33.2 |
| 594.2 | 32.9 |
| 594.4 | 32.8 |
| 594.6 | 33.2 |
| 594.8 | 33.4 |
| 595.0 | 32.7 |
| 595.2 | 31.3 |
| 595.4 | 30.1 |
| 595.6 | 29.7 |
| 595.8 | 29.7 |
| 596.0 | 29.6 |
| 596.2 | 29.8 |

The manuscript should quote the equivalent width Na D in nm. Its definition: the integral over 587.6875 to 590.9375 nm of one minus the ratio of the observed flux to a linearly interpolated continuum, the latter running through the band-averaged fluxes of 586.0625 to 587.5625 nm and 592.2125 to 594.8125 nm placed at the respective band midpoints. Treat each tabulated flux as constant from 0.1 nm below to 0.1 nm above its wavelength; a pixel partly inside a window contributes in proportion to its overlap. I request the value 0.16 nm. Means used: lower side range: 31.5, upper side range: 31.9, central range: 30.1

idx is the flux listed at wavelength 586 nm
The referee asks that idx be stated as 31.6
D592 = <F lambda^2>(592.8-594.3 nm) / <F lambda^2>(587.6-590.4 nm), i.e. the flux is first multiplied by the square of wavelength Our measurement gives 1.1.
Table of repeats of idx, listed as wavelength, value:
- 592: 31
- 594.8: 33.4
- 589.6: 29.3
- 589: 27.6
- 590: 30.6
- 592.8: 30.6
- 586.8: 30.6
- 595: 32.7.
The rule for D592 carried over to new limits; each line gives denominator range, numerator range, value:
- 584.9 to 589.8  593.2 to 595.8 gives 1.09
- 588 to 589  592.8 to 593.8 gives 1.15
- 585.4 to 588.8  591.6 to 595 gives 1.06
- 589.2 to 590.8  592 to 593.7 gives 1.02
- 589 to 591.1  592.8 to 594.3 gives 1.06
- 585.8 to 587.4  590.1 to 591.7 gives 1.08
